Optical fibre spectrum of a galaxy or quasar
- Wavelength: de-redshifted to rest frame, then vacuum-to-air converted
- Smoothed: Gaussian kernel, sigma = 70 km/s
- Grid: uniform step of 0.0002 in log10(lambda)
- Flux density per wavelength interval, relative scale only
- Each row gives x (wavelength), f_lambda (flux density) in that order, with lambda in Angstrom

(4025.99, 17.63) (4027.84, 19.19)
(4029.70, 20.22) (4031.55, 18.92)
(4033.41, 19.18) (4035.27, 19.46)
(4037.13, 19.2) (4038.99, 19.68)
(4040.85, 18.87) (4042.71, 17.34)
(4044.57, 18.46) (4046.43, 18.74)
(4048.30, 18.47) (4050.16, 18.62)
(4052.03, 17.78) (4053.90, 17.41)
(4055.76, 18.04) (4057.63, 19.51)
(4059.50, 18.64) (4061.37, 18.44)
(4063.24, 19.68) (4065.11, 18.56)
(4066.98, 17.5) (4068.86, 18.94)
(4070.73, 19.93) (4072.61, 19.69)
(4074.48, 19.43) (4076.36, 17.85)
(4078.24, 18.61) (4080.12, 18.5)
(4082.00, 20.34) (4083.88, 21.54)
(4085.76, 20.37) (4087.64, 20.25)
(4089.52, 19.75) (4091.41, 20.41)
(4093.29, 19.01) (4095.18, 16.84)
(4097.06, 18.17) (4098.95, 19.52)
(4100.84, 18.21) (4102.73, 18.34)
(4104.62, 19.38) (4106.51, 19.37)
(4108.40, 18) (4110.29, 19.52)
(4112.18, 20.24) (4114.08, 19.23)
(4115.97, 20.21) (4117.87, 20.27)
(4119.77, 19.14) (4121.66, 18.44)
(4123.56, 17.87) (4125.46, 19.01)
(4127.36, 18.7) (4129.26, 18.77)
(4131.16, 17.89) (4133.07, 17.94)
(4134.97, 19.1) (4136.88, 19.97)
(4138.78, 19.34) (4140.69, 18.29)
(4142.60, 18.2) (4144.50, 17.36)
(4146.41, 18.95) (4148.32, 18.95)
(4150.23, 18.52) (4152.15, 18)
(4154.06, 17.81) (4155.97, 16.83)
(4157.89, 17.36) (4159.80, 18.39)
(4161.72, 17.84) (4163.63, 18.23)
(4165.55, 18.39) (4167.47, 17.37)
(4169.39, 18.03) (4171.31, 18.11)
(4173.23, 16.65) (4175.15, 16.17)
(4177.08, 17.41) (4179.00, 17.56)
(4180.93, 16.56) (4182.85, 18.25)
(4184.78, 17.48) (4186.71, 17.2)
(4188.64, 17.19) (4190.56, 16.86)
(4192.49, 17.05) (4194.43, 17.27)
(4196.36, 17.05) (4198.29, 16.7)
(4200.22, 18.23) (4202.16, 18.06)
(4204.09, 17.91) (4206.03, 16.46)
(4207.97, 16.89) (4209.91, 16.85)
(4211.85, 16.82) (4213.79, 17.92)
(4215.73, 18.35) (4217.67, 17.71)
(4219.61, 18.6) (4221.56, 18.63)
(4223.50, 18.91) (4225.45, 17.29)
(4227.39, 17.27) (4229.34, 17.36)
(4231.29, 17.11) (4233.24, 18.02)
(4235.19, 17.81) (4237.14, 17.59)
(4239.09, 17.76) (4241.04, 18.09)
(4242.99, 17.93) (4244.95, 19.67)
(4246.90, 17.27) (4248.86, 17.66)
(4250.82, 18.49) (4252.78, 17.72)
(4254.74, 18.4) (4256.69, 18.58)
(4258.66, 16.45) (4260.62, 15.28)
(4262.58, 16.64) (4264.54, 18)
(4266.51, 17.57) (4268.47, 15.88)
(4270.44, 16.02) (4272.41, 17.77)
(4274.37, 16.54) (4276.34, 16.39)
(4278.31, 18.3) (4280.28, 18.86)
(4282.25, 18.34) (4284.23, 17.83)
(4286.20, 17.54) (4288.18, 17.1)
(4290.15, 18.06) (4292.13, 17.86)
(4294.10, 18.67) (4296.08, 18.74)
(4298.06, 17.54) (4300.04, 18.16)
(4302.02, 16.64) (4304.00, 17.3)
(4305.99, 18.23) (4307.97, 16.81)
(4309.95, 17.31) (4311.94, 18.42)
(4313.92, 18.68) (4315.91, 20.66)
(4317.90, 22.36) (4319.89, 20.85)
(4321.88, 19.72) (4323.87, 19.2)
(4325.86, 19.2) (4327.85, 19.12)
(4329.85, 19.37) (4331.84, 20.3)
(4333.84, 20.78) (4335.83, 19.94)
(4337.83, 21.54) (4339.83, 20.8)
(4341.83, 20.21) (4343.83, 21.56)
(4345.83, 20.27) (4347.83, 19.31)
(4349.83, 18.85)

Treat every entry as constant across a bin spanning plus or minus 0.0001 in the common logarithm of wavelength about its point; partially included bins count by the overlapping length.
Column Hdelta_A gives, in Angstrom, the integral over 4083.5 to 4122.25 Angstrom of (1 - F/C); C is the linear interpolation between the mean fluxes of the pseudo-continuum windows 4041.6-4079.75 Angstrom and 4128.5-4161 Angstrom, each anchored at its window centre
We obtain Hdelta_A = -1.8 Angstrom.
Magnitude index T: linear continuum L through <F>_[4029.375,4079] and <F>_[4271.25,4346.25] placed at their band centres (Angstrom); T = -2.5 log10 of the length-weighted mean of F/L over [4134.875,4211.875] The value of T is 0.07 mag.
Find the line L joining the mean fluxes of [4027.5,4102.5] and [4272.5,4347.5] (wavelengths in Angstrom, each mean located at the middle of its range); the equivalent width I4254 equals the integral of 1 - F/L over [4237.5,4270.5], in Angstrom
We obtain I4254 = 2.40 Angstrom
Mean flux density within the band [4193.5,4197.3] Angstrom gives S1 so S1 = 17.2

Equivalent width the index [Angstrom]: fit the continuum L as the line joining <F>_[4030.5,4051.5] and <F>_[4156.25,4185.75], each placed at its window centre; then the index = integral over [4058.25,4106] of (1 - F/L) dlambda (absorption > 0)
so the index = -1.85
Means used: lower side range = 18.8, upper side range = 17.6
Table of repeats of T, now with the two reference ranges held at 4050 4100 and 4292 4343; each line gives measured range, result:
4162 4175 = 0.08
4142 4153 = 0.04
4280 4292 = 0.08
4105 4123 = -0.02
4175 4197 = 0.11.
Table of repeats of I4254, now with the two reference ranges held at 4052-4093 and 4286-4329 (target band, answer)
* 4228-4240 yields 0.7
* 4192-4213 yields 1.8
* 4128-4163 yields 1.3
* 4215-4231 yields 0.7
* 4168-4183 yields 1.3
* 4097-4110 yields 0.2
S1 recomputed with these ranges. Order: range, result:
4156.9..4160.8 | 17.8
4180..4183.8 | 17.4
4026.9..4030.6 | 19.7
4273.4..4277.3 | 16.5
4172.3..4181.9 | 16.9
